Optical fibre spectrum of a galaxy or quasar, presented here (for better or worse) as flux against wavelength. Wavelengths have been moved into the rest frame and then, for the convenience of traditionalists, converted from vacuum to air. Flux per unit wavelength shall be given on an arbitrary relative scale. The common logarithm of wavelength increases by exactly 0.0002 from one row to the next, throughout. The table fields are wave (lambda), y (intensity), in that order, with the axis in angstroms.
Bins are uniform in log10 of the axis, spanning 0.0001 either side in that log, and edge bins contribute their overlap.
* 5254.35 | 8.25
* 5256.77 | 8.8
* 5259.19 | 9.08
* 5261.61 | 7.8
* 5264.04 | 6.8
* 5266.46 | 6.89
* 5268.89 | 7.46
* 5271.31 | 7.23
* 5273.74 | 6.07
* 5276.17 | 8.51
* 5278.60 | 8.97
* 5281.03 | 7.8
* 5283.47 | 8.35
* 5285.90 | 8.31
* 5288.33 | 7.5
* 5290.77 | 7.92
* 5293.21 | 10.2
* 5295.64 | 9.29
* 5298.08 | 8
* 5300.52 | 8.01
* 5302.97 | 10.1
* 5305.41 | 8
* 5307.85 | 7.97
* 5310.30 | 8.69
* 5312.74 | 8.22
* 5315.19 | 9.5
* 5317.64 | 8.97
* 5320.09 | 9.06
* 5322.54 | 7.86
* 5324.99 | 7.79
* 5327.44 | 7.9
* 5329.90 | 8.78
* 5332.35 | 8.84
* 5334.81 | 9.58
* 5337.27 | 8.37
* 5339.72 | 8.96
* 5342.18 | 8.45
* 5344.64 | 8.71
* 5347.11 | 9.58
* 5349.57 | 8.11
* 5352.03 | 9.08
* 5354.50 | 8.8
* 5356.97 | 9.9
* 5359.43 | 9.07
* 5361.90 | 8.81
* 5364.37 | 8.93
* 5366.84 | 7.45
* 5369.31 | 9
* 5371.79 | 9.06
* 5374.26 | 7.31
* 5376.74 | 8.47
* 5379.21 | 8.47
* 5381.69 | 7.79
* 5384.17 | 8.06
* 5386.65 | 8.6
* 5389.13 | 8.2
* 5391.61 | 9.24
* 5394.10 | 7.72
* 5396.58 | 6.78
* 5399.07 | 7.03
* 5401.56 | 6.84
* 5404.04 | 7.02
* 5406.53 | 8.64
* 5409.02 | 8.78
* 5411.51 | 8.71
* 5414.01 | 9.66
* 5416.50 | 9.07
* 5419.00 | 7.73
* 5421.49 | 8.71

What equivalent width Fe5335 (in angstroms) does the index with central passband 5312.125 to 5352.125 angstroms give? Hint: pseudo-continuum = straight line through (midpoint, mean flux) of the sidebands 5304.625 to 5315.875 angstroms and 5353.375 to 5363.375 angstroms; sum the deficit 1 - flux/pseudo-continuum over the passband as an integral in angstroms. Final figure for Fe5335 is 0.3 angstroms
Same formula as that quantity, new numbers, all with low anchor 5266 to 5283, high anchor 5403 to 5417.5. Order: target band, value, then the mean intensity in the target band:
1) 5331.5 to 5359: -2.6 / 8.95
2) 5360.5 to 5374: -0.4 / 8.56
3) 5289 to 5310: -2.3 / 8.65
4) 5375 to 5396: 0.6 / 8.25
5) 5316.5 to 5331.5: -0.7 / 8.4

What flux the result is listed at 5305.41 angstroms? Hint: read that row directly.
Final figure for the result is 8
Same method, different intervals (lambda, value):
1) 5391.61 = 9.24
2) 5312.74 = 8.22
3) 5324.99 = 7.79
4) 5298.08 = 8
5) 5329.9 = 8.78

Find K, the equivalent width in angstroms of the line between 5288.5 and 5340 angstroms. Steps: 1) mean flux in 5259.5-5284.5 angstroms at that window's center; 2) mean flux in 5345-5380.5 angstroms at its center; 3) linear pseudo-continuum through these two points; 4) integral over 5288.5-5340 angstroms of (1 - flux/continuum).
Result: -3.2 angstroms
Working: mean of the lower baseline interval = 7.64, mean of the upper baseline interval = 8.71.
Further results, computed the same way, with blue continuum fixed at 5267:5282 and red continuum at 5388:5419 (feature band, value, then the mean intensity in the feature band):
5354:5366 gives -1.7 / 9.07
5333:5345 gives -1.4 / 8.82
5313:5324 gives -1.4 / 8.77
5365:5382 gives -0.6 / 8.27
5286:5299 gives -1.5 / 8.58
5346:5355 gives -1.1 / 8.89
